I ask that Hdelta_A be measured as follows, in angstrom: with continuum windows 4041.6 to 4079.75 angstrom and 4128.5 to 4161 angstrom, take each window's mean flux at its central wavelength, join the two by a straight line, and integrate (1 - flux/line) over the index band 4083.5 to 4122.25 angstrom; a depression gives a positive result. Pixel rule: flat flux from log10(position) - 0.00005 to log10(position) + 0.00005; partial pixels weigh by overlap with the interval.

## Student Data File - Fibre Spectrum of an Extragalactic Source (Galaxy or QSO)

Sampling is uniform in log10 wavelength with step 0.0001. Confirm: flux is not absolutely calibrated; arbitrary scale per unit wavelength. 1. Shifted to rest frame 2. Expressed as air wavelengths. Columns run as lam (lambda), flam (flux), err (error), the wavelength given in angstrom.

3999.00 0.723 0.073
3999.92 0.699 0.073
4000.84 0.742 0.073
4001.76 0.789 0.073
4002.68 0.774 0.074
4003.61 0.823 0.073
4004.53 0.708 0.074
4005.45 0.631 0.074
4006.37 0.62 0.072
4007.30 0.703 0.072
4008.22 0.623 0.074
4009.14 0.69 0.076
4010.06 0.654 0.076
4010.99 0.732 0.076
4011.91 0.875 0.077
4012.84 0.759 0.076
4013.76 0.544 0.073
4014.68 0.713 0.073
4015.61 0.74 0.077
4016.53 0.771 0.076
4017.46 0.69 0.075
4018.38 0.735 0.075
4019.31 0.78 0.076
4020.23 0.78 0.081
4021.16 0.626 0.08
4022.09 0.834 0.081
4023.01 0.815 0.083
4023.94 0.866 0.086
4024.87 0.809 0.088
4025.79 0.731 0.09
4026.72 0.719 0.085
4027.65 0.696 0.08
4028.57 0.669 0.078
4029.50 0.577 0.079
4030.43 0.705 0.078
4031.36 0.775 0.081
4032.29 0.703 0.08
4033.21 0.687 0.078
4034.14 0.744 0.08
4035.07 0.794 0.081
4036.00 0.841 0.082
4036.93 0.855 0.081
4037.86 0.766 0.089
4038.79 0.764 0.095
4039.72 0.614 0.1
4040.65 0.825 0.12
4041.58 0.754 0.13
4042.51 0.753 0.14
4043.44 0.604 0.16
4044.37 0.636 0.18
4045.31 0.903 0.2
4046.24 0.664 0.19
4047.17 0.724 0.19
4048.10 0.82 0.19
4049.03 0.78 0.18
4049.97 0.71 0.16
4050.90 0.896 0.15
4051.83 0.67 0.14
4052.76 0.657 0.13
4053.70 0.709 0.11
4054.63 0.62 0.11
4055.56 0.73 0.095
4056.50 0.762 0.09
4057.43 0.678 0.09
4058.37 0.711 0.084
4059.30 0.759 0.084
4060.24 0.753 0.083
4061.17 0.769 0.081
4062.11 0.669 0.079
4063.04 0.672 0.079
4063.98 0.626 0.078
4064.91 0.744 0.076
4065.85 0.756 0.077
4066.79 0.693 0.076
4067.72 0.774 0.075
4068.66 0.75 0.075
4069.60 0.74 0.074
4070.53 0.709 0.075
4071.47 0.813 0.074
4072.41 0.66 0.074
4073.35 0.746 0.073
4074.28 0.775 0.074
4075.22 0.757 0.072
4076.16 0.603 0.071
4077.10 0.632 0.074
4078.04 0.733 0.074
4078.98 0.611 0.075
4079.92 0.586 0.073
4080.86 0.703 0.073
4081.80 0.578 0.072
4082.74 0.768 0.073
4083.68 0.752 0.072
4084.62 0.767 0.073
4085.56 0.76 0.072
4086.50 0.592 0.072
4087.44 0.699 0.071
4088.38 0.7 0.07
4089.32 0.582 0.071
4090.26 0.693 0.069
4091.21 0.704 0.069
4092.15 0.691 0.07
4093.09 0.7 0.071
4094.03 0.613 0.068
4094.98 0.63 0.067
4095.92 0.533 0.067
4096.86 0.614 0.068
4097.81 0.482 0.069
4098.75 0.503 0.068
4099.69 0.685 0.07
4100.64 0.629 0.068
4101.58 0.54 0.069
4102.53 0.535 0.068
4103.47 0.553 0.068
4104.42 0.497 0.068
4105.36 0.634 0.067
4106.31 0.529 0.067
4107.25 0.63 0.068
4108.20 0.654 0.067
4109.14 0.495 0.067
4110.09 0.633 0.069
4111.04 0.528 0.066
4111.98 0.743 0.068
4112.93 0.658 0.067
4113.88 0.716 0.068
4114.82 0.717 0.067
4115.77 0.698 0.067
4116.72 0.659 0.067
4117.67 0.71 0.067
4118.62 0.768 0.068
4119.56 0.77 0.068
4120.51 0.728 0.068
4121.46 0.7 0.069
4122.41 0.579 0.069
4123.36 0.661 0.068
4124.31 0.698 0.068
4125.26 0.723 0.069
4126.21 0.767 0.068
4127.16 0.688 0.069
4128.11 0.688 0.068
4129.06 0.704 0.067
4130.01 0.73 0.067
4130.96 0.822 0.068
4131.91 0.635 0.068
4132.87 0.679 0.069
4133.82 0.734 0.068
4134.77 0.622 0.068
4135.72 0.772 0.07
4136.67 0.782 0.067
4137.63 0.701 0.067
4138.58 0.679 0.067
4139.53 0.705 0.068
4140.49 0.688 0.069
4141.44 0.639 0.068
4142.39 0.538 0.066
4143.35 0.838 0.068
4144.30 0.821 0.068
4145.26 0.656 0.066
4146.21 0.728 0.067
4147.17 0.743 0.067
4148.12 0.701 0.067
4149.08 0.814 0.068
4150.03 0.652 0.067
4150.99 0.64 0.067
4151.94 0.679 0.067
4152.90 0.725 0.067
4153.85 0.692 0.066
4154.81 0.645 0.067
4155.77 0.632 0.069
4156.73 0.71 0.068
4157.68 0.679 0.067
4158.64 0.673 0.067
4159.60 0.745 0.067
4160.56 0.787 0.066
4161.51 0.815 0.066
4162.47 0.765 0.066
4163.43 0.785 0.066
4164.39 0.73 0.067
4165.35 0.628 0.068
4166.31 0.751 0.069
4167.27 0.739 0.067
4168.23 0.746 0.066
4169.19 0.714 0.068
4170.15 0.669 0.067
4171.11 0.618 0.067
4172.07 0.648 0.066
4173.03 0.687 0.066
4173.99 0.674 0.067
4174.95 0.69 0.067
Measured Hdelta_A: 3.74 angstrom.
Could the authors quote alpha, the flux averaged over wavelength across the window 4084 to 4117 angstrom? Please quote 0.629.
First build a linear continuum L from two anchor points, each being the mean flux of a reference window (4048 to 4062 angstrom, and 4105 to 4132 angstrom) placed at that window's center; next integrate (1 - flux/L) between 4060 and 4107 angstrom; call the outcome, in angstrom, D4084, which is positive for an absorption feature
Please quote 2.9 angstrom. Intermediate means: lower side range 0.731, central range 0.664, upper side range 0.679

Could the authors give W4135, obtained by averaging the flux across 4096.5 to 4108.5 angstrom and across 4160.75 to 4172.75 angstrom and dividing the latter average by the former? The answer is 1.25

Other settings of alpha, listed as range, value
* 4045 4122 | 0.68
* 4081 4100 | 0.653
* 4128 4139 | 0.713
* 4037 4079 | 0.724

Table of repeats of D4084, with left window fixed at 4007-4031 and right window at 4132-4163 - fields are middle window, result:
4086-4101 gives 1.8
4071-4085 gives 0.4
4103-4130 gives 1.9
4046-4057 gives -0.1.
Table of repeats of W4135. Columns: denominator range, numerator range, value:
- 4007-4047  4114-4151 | 0.97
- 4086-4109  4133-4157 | 1.15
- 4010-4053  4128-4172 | 0.96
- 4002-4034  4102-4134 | 0.92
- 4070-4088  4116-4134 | 1.01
